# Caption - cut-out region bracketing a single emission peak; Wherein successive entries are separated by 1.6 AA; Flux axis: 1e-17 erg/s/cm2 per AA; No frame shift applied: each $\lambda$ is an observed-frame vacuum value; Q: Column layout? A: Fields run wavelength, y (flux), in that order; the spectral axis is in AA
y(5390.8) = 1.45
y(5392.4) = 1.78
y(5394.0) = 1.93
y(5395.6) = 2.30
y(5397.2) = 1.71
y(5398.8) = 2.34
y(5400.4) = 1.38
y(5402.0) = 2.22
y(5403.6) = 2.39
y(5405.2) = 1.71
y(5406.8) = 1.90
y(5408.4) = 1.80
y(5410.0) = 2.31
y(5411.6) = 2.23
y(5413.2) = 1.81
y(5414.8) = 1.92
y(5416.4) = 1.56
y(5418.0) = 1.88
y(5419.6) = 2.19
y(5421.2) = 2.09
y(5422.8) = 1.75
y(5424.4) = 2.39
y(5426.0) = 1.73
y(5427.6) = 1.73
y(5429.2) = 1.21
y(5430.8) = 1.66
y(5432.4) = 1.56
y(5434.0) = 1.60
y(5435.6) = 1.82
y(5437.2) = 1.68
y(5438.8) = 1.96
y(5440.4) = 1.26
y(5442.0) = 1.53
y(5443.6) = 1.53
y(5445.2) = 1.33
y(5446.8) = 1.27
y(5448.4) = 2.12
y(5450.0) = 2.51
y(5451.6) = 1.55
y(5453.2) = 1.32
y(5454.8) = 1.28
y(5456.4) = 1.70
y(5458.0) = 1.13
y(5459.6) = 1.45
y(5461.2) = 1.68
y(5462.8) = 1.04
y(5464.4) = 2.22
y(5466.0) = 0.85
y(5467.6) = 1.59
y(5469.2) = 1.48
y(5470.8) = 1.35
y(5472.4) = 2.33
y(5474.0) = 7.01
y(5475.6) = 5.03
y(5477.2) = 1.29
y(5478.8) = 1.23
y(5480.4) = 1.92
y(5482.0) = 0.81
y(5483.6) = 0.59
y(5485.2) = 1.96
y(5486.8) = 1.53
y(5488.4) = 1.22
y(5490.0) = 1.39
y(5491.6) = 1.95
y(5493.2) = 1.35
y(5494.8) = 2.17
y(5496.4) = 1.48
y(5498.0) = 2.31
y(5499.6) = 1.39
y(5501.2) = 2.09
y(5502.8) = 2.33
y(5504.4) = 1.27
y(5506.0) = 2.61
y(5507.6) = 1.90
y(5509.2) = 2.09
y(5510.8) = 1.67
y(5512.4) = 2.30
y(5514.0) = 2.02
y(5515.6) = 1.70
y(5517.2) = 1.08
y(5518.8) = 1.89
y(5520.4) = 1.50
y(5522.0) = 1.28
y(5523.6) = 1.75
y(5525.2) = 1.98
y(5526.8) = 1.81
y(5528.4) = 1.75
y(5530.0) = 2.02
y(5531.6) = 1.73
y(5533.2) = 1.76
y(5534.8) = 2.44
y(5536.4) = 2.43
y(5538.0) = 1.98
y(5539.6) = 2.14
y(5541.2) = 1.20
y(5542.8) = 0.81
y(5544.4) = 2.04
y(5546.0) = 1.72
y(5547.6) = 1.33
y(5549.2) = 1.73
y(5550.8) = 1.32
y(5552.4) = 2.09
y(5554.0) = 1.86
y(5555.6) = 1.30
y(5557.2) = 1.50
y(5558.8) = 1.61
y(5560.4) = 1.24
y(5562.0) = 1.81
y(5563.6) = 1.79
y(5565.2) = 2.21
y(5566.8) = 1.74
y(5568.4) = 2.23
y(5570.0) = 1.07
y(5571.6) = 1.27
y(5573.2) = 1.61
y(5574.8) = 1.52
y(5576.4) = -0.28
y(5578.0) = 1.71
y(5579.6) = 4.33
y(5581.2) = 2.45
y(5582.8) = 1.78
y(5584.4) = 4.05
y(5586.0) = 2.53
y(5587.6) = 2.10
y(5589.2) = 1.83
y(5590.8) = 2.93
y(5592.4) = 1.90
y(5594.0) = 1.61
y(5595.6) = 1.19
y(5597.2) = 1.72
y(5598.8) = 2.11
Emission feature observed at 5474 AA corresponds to H-beta 4861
